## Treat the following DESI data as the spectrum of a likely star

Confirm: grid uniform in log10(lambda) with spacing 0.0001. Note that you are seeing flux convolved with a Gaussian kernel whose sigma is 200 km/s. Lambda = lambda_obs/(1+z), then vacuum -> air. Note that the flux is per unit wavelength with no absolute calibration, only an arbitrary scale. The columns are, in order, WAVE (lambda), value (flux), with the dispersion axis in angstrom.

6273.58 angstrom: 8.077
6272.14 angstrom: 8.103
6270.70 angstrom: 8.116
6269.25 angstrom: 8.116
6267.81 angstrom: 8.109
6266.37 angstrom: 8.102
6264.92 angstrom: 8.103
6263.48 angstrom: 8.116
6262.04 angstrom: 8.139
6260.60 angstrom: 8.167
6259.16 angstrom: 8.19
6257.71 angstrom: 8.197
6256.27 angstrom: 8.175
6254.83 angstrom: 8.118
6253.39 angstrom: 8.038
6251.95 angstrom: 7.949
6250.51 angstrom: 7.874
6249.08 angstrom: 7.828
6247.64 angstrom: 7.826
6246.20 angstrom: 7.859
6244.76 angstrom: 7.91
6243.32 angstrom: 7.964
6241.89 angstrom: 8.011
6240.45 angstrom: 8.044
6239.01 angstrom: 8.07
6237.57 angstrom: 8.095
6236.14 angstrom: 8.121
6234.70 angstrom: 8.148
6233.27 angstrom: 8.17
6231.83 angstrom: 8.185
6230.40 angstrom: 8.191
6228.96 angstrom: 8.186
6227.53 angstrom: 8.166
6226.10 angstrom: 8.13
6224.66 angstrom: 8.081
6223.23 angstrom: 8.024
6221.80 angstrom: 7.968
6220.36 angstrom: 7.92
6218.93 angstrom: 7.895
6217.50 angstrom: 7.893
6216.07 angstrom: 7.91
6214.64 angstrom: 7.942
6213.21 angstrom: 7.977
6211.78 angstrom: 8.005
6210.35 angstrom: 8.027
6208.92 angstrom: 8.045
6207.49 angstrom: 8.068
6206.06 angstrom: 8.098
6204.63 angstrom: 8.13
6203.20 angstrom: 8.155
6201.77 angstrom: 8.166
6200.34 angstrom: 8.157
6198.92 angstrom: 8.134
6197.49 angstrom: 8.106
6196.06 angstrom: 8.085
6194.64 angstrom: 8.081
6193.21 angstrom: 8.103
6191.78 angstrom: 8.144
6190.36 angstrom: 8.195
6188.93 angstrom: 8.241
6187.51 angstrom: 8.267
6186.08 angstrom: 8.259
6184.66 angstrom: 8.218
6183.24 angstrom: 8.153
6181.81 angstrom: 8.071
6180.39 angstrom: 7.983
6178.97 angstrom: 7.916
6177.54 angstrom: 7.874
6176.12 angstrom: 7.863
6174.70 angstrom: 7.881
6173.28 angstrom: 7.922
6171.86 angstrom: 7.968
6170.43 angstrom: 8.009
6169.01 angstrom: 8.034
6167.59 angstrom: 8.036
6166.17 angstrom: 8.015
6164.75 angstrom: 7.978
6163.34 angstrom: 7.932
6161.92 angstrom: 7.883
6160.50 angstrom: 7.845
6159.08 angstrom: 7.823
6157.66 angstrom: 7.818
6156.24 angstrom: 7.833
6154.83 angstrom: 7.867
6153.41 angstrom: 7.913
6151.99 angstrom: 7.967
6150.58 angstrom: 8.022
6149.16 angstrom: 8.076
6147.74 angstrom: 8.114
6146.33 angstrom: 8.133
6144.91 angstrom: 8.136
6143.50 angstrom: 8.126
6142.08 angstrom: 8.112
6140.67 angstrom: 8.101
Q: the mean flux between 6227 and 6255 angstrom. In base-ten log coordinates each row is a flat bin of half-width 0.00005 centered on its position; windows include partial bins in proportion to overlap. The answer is 8.04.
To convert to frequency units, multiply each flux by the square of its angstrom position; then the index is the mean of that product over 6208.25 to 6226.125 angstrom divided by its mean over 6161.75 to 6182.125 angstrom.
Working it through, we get 1.0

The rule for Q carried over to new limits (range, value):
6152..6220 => 8.02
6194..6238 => 8.07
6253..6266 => 8.13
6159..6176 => 7.95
